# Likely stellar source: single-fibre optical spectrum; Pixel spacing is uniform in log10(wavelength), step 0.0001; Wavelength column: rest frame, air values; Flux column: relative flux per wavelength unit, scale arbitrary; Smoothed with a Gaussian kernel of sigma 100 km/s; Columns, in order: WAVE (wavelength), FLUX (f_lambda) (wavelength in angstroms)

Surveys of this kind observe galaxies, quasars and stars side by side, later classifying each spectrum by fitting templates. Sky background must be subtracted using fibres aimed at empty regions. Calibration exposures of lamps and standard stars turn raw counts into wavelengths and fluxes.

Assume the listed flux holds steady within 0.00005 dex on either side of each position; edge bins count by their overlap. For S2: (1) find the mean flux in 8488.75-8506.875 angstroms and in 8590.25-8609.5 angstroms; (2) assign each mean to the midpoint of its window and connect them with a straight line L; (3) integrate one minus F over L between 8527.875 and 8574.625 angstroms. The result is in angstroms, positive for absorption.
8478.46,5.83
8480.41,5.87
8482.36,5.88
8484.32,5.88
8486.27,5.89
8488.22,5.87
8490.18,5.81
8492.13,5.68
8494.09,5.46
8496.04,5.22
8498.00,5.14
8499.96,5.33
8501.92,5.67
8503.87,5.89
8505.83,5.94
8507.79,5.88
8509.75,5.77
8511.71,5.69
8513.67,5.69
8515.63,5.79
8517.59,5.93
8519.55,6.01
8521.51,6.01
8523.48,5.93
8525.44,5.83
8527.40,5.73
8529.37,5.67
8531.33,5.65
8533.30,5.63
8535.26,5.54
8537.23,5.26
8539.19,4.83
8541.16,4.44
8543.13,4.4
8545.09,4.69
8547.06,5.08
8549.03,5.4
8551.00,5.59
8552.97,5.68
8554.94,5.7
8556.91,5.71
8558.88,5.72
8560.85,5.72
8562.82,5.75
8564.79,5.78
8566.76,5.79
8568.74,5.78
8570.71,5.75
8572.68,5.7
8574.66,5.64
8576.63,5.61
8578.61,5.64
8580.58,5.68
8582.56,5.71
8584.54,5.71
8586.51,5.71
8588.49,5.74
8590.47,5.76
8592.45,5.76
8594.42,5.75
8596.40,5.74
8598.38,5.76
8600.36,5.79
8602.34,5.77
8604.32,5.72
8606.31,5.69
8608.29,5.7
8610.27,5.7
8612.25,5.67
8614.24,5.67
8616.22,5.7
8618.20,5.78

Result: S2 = 1.8 angstroms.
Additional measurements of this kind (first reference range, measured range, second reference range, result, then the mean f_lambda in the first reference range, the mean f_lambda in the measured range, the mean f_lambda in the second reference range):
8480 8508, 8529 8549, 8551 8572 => 2.10 angstroms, 5.69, 5.12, 5.73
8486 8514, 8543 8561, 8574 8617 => 0.91 angstroms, 5.66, 5.4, 5.71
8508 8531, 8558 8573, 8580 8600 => 0.03 angstroms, 5.82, 5.75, 5.73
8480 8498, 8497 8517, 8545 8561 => -0.15 angstroms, 5.69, 5.68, 5.51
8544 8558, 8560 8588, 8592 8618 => -0.87 angstroms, 5.4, 5.71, 5.73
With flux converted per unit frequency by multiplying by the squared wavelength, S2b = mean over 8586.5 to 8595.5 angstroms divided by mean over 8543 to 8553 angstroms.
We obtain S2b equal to 1.1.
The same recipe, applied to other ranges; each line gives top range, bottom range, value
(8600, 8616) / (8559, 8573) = 1.00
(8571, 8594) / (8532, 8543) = 1.13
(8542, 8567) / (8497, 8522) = 0.96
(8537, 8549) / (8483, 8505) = 0.86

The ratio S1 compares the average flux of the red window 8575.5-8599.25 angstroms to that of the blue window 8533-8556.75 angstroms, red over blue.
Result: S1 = 1.10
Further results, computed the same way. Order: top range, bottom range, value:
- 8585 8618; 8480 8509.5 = 1.01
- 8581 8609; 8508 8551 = 1.05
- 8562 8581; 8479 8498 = 1.00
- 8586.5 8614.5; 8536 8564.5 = 1.08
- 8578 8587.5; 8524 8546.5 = 1.08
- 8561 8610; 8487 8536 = 1.00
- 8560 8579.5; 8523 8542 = 1.05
